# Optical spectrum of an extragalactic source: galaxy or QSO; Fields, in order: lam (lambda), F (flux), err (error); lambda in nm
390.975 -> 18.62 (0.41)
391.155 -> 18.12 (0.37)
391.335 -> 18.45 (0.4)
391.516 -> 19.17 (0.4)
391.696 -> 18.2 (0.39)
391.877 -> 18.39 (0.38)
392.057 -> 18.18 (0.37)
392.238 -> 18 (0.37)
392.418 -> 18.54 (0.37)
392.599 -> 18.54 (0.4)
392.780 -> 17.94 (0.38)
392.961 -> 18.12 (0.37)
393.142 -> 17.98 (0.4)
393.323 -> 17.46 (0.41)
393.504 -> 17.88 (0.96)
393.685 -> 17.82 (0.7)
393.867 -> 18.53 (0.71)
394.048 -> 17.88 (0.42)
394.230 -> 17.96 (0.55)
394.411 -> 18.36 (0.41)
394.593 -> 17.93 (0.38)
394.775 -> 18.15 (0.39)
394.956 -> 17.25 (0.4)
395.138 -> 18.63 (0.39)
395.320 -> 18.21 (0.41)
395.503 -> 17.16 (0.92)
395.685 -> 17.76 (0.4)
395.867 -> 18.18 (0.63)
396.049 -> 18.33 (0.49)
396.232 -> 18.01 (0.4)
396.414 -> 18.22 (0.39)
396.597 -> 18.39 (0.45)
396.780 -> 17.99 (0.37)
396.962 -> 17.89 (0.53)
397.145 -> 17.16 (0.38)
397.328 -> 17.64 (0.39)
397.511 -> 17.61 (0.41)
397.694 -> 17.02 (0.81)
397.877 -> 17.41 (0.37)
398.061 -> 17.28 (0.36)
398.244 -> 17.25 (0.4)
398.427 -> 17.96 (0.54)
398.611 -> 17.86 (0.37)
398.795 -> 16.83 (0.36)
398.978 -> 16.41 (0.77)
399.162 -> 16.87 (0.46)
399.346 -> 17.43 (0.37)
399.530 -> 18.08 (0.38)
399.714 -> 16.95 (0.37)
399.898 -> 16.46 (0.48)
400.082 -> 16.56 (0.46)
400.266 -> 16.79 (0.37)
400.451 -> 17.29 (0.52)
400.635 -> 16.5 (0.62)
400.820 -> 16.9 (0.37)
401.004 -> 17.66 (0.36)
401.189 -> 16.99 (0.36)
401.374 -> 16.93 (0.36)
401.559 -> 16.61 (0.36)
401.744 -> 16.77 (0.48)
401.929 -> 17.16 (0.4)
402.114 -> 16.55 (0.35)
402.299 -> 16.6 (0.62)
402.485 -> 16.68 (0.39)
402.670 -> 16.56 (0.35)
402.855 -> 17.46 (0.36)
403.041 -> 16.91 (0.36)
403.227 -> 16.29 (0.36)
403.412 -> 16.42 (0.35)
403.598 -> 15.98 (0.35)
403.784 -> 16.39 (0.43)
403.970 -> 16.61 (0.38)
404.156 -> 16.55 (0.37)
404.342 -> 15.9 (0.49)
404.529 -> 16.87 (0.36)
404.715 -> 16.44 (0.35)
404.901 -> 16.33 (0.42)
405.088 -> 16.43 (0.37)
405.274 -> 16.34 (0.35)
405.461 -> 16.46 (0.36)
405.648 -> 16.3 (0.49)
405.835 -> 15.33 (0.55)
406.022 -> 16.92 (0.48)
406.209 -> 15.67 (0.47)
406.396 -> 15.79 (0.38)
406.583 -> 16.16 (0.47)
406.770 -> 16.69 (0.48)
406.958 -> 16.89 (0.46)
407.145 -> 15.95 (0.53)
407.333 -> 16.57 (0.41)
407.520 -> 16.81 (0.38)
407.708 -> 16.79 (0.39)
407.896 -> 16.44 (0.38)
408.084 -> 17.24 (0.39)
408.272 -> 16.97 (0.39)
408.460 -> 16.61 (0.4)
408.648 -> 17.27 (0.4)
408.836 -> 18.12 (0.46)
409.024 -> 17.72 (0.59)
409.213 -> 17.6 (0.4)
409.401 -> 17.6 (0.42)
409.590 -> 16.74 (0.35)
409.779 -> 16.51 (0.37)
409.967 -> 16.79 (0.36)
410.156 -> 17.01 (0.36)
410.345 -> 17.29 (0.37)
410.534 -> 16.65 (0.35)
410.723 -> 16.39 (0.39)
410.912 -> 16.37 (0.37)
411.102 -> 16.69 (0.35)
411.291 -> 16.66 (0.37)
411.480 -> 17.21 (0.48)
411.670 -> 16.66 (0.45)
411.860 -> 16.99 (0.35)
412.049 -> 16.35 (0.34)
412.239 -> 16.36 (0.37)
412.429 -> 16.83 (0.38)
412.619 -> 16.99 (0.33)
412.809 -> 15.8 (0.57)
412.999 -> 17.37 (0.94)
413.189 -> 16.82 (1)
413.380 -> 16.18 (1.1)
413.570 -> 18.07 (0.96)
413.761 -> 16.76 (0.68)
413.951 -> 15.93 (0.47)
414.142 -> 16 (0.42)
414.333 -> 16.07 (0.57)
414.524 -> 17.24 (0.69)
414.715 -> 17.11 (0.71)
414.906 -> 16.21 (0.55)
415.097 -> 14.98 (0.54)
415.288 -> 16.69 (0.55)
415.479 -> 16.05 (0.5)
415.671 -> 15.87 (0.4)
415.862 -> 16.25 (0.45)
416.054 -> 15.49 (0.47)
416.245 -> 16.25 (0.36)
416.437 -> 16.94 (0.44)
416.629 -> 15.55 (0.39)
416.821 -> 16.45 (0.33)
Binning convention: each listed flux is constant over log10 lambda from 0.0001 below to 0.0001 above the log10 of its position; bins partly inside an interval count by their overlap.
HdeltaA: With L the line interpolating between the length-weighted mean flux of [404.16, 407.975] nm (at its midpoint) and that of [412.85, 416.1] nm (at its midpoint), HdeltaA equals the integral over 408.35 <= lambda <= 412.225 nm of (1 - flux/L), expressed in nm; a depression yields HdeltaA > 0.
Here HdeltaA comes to -0.13 nm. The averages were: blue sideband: 16.4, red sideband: 16.4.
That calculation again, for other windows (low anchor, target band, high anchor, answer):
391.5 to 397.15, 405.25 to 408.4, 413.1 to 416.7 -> 0.11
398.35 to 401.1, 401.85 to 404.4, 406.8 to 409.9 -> 0.07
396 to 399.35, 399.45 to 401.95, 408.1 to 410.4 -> 0.07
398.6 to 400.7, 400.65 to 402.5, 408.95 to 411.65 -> 0.01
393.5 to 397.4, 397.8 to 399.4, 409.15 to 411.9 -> 0.04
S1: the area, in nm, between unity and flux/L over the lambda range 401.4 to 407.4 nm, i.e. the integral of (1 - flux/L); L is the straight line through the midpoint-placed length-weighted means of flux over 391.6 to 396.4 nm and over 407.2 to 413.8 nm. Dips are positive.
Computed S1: 0.298 nm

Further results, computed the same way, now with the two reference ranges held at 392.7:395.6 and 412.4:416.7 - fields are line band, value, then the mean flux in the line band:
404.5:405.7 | 0.05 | 16.4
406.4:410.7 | -0.01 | 16.9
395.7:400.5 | 0.05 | 17.5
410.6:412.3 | 0.00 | 16.6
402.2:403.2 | 0.03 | 16.8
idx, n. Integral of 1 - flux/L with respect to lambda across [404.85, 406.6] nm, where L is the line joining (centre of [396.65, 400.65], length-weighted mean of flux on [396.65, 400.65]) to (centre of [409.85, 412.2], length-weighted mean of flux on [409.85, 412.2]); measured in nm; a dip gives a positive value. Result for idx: 0.08 nm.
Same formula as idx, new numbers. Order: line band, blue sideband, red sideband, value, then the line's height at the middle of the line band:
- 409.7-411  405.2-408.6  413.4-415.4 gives -0.02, 16.5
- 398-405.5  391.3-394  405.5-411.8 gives 0.24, 17.4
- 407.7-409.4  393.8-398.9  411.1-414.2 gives -0.03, 17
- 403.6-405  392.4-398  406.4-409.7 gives 0.06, 17.2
